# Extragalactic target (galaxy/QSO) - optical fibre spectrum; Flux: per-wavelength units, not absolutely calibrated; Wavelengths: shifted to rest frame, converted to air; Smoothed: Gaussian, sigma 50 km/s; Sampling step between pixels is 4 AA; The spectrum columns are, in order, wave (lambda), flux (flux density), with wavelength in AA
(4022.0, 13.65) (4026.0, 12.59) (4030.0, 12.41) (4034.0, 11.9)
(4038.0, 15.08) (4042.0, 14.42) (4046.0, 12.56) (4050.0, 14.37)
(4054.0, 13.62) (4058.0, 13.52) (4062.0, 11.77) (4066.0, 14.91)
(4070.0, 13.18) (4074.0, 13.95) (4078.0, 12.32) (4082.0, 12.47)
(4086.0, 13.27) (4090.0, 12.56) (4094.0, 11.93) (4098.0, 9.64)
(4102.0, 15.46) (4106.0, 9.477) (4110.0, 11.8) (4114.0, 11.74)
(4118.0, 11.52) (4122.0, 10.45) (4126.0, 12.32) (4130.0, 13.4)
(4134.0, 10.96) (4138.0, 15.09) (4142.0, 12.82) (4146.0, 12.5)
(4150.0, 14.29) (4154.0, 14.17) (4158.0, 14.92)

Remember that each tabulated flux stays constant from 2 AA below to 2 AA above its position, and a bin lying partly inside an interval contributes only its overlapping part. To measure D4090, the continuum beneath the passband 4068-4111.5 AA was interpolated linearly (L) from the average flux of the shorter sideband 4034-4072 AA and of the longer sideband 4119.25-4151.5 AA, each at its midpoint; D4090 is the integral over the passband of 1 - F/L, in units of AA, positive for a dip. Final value 2.7 AA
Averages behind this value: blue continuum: 13.6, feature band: 12.4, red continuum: 12.7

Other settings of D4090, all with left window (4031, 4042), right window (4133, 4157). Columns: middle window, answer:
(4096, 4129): 4.6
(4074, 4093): 1.1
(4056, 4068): 0.1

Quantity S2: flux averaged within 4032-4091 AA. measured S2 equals 13.3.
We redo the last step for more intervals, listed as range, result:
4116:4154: 12.7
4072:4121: 12.1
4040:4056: 13.7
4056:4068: 13.4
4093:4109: 11.6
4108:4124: 11.4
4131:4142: 13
